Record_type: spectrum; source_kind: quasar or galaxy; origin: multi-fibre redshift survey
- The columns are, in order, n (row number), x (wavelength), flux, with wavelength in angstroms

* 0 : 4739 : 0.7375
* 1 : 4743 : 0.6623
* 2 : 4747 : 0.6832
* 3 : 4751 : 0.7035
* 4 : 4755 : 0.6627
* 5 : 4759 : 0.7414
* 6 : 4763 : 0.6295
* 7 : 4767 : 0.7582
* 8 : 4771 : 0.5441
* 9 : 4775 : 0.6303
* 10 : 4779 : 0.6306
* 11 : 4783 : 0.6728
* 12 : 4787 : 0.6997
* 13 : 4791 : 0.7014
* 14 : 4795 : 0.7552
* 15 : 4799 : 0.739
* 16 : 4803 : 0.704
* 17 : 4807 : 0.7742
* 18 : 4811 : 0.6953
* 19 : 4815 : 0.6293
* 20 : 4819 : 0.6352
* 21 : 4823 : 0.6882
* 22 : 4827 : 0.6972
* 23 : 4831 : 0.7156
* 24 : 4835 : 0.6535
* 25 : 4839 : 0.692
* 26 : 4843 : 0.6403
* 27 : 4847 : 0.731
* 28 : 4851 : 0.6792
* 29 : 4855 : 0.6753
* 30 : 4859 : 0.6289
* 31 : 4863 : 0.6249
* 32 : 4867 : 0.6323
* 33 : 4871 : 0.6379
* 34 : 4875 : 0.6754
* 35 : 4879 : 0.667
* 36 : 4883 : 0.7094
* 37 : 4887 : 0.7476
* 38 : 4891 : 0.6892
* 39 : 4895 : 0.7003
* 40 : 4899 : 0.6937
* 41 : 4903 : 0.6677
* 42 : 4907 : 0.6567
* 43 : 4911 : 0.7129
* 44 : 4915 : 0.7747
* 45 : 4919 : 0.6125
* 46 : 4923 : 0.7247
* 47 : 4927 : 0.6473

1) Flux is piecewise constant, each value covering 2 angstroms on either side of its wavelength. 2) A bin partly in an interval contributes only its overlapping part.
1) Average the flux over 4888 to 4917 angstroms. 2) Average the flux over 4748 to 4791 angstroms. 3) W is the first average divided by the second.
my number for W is 1.05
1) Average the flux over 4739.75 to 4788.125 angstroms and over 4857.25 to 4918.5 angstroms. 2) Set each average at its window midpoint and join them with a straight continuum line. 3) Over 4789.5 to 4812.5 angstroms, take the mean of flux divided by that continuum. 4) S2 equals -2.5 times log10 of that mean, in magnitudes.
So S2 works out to -0.09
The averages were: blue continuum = 0.669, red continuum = 0.68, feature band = 0.729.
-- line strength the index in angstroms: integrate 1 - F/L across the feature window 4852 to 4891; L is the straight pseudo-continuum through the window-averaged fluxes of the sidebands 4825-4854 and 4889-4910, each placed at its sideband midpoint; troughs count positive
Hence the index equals 0.9 angstroms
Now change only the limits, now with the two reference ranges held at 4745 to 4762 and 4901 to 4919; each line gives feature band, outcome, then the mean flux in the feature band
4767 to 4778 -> 1.1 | 0.622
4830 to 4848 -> 0.3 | 0.682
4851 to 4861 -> 0.5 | 0.658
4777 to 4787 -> 0.5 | 0.661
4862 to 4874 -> 1.0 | 0.636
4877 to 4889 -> -0.3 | 0.708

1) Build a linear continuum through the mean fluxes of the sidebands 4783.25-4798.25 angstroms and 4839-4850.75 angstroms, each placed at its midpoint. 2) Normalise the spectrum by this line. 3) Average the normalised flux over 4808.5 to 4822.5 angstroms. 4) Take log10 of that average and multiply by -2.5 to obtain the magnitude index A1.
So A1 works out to 0.06 mag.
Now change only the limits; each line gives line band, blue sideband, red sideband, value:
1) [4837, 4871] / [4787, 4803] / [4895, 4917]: 0.08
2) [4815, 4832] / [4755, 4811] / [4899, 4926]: 0.02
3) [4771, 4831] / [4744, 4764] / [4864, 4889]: -0.01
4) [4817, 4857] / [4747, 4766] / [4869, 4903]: 0.01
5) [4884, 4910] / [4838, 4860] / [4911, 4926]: 0.00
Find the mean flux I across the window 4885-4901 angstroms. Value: 0.708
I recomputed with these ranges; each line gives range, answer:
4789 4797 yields 0.728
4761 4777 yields 0.641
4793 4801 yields 0.747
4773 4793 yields 0.667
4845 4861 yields 0.679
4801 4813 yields 0.724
